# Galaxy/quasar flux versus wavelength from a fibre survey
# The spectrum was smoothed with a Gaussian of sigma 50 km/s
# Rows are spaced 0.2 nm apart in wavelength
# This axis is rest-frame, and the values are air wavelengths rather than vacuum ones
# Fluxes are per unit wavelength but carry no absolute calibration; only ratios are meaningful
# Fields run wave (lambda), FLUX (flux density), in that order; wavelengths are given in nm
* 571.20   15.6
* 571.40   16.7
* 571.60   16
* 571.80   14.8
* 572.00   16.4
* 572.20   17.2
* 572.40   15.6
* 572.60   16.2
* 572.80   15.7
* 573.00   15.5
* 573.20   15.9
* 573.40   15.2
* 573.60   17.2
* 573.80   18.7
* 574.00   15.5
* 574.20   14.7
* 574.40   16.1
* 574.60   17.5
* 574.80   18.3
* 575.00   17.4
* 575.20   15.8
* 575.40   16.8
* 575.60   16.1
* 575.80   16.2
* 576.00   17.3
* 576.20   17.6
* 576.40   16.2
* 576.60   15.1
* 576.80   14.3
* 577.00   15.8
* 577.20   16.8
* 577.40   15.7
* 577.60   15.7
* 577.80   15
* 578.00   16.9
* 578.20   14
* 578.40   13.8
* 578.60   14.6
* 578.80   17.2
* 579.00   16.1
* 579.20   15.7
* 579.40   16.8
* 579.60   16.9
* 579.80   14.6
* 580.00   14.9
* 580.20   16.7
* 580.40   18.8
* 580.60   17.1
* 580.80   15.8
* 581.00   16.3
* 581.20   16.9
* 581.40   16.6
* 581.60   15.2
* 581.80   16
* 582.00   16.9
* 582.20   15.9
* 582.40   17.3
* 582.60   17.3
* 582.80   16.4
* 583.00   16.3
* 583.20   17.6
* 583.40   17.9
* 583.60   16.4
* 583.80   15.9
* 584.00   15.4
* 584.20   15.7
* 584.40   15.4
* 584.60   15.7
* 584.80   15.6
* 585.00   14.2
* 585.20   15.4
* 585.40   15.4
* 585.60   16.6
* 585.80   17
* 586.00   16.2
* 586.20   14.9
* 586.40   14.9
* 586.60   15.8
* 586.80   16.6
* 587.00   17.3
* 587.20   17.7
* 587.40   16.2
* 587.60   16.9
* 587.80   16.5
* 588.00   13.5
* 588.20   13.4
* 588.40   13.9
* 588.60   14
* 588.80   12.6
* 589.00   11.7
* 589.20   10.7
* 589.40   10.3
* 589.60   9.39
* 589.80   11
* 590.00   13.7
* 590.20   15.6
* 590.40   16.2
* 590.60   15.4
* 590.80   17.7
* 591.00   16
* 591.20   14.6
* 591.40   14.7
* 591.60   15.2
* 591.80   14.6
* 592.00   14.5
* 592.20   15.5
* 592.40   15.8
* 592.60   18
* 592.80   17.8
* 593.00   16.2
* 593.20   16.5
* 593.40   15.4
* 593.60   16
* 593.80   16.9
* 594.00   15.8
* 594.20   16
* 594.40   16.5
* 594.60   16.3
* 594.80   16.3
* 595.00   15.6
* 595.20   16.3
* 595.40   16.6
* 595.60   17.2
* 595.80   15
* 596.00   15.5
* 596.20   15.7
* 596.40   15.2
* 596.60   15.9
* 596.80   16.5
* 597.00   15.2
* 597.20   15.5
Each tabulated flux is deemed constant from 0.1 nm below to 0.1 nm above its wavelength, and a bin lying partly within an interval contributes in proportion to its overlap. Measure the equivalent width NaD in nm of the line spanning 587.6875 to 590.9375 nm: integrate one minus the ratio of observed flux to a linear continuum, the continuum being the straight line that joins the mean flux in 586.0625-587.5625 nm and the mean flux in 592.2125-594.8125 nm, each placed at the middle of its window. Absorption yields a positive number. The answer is 0.55 nm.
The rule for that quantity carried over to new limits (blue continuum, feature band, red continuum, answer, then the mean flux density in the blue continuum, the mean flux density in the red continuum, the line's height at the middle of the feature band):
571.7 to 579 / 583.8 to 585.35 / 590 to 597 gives 0.060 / 16.1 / 15.9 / 16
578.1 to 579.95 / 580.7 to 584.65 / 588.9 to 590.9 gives -0.439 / 15.5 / 13.2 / 14.7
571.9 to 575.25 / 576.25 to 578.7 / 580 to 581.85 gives 0.164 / 16.4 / 16.5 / 16.5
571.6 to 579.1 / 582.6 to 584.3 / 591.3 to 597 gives -0.050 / 16.1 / 16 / 16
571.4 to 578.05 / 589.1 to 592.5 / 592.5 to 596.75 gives 0.431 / 16.2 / 16.2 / 16.2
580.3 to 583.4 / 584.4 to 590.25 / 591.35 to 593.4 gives 0.618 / 16.7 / 15.9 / 16.3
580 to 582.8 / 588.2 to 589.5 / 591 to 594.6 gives 0.310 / 16.6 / 15.9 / 16.1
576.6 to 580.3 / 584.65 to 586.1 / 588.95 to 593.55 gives -0.063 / 15.6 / 14.7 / 15.1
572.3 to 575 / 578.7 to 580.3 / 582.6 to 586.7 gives 0.004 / 16.4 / 16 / 16.1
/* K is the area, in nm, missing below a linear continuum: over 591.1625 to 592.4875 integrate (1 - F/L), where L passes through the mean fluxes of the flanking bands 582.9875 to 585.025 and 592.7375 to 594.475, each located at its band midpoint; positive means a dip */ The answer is 0.10 nm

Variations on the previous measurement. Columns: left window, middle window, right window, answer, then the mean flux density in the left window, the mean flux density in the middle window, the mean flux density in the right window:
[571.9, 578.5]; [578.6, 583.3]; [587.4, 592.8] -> -0.30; 16.1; 16.5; 14.4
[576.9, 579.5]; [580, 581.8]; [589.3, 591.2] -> -0.14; 15.7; 16.5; 14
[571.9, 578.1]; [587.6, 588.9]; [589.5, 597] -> 0.13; 16.3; 14.2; 15.6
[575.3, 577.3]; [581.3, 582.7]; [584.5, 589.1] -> -0.07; 16.2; 16.5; 15.3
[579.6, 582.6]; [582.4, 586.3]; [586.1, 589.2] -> -0.11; 16.4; 16.1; 14.9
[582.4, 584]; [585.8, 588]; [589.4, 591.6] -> -0.10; 16.8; 16.2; 14.3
